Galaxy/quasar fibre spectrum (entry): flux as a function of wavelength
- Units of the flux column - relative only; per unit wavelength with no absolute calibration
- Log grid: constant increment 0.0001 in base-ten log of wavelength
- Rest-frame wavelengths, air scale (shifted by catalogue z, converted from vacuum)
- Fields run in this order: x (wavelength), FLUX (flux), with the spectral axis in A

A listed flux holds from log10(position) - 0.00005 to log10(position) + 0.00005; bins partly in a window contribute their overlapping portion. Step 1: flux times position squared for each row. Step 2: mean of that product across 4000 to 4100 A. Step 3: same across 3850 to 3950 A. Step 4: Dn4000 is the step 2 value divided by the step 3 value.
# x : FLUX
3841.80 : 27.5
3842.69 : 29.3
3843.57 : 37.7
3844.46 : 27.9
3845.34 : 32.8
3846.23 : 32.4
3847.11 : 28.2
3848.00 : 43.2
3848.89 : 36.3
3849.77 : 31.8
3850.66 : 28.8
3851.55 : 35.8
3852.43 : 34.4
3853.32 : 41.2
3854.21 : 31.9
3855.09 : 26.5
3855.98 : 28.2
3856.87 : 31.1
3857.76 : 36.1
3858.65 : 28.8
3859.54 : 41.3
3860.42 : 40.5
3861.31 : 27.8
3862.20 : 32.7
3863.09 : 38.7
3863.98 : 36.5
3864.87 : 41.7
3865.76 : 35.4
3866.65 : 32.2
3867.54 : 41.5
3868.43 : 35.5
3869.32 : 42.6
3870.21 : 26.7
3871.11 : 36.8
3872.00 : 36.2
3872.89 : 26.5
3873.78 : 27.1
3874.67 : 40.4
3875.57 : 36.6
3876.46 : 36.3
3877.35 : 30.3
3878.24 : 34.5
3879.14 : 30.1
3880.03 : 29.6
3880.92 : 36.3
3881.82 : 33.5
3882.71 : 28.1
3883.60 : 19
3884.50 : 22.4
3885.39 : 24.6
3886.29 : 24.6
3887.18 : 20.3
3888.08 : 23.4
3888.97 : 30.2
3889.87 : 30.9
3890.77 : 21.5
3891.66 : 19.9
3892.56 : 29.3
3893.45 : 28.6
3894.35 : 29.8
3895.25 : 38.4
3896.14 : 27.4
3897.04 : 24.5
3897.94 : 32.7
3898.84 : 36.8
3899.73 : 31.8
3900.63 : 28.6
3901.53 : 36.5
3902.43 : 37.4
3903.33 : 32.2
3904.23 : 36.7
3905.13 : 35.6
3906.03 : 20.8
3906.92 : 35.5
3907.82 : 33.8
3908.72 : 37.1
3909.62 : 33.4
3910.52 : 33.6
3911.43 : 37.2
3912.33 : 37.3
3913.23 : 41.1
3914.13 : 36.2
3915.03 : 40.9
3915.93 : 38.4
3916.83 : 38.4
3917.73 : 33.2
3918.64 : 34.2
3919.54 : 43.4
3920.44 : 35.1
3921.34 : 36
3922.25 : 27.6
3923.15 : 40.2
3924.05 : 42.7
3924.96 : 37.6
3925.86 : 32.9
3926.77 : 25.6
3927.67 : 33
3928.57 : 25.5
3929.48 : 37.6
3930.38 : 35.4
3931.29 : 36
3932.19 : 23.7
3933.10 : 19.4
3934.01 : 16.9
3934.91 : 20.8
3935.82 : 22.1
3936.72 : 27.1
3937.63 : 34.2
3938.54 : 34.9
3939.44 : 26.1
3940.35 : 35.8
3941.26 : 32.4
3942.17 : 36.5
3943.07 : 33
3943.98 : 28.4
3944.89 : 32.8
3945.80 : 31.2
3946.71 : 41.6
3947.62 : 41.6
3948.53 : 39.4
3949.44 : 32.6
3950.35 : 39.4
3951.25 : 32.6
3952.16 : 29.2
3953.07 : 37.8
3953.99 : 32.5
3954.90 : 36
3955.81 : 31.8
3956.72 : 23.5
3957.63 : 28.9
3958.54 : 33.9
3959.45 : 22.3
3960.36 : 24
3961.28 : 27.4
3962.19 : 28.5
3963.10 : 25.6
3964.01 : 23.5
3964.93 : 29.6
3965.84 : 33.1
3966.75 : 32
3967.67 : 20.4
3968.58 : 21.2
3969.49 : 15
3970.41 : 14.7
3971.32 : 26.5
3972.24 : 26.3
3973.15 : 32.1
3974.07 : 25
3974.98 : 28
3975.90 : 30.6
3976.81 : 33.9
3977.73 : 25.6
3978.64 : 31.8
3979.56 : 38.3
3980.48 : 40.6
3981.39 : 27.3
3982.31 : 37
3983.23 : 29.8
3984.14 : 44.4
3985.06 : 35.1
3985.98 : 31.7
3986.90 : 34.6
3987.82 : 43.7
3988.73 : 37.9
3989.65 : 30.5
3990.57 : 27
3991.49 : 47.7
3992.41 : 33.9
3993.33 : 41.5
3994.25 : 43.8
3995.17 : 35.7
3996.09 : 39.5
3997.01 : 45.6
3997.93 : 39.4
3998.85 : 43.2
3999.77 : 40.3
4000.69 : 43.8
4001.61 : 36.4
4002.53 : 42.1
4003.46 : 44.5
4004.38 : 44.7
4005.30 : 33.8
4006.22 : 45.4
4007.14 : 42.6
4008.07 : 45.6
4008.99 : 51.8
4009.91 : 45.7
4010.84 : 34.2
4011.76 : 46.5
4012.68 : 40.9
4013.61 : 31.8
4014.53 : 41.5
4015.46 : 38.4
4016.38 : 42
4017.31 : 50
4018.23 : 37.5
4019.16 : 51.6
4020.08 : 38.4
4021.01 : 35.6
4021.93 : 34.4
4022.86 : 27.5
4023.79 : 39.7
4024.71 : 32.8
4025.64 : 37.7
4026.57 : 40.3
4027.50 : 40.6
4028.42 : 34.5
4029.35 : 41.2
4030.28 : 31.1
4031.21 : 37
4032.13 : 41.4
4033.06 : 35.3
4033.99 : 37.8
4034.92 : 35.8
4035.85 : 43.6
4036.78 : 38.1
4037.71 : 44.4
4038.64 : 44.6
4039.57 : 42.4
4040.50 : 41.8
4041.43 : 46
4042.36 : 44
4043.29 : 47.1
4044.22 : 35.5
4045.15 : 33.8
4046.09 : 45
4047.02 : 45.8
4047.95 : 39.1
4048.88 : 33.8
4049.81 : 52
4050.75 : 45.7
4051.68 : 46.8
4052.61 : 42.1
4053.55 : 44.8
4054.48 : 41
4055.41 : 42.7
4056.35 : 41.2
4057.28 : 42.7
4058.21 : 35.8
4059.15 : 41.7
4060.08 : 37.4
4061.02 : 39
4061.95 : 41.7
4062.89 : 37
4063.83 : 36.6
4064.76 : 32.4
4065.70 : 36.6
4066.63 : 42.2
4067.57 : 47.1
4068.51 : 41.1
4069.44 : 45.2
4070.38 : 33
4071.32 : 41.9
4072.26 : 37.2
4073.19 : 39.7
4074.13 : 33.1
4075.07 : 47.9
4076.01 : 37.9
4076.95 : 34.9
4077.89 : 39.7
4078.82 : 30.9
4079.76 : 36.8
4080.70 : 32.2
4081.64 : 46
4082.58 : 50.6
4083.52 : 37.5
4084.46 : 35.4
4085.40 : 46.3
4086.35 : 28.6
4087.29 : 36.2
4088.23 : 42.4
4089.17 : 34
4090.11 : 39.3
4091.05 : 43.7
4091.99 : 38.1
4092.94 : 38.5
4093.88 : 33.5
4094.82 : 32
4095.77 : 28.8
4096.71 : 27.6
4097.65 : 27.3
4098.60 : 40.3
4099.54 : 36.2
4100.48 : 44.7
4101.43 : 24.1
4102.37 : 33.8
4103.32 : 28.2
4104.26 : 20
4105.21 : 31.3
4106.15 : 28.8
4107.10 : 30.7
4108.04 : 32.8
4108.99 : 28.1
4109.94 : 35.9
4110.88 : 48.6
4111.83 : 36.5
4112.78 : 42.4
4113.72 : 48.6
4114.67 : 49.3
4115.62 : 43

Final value 1.31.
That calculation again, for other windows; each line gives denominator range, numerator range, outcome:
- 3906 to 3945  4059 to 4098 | 1.24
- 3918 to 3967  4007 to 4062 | 1.35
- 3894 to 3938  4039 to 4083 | 1.33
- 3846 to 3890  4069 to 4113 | 1.24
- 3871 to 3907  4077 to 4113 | 1.30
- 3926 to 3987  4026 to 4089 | 1.39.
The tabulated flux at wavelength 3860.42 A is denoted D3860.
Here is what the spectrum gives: 40.5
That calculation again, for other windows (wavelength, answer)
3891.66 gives 19.9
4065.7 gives 36.6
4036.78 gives 38.1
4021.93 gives 34.4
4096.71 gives 27.6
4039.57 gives 42.4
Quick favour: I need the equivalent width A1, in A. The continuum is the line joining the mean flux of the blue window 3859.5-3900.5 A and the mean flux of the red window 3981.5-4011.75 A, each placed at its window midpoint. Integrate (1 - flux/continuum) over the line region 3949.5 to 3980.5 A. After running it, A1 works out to 7.2 A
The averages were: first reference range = 31.4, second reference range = 39.7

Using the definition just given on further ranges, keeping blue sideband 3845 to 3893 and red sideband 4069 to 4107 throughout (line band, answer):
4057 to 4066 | -0.6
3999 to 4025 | -4.6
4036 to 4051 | -3.1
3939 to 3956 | -0.4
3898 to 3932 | -2.1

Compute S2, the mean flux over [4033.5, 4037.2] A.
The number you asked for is 38.8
